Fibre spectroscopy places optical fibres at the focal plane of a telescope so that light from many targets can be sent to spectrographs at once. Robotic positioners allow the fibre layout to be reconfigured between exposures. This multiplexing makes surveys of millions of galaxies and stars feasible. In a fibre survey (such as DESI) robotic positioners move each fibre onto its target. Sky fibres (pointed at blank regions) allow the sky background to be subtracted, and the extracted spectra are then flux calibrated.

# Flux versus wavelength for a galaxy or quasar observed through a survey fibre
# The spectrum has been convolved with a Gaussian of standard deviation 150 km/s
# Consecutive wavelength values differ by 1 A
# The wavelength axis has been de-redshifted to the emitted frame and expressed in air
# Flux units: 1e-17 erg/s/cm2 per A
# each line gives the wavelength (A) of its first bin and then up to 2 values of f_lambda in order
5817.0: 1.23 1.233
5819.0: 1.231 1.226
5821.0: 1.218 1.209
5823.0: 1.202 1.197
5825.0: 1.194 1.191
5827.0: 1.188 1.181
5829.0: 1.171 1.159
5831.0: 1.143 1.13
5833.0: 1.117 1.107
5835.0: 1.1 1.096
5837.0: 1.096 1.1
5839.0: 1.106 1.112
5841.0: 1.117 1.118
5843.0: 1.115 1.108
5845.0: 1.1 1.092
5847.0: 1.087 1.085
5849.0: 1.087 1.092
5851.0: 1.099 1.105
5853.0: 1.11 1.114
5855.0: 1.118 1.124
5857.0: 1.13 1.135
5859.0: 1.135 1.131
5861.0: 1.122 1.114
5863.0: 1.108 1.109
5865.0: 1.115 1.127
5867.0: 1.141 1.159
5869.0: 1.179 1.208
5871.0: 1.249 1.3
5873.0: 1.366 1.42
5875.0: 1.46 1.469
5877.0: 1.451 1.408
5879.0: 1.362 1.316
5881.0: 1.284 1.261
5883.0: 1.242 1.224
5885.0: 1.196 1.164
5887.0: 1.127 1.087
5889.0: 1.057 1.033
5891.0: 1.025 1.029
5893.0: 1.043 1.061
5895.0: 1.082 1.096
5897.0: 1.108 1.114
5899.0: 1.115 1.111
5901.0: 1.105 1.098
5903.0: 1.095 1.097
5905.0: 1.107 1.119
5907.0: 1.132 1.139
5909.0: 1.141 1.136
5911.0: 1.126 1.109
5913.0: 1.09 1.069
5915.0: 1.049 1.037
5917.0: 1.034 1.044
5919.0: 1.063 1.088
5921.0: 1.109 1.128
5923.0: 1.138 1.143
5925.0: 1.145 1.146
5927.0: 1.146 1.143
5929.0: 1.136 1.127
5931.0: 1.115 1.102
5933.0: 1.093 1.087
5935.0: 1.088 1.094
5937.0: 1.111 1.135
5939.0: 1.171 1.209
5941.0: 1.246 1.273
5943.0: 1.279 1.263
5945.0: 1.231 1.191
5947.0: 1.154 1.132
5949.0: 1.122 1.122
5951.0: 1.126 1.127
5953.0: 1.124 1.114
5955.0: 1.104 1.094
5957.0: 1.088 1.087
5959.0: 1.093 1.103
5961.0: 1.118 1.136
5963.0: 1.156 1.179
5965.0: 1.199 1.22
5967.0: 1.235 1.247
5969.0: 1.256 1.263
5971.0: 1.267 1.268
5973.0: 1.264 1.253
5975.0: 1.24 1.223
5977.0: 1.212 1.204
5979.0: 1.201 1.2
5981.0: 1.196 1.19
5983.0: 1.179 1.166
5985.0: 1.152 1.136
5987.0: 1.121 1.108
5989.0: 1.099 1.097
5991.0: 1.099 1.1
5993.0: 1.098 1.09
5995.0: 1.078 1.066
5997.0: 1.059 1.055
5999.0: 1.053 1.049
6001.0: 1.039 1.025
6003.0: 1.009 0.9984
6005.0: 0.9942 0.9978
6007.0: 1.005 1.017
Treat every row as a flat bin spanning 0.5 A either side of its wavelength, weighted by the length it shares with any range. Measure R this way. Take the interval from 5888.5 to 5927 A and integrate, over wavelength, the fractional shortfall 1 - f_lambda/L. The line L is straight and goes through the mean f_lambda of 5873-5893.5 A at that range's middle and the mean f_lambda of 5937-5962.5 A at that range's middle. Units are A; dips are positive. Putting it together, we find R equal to 3.5 A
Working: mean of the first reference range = 1.24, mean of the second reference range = 1.15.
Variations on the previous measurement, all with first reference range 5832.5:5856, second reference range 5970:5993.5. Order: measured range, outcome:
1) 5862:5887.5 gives -3.1 A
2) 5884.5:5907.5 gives 0.7 A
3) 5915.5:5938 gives 0.8 A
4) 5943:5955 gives 0.0 A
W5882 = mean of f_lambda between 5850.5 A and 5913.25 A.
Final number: 1.16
